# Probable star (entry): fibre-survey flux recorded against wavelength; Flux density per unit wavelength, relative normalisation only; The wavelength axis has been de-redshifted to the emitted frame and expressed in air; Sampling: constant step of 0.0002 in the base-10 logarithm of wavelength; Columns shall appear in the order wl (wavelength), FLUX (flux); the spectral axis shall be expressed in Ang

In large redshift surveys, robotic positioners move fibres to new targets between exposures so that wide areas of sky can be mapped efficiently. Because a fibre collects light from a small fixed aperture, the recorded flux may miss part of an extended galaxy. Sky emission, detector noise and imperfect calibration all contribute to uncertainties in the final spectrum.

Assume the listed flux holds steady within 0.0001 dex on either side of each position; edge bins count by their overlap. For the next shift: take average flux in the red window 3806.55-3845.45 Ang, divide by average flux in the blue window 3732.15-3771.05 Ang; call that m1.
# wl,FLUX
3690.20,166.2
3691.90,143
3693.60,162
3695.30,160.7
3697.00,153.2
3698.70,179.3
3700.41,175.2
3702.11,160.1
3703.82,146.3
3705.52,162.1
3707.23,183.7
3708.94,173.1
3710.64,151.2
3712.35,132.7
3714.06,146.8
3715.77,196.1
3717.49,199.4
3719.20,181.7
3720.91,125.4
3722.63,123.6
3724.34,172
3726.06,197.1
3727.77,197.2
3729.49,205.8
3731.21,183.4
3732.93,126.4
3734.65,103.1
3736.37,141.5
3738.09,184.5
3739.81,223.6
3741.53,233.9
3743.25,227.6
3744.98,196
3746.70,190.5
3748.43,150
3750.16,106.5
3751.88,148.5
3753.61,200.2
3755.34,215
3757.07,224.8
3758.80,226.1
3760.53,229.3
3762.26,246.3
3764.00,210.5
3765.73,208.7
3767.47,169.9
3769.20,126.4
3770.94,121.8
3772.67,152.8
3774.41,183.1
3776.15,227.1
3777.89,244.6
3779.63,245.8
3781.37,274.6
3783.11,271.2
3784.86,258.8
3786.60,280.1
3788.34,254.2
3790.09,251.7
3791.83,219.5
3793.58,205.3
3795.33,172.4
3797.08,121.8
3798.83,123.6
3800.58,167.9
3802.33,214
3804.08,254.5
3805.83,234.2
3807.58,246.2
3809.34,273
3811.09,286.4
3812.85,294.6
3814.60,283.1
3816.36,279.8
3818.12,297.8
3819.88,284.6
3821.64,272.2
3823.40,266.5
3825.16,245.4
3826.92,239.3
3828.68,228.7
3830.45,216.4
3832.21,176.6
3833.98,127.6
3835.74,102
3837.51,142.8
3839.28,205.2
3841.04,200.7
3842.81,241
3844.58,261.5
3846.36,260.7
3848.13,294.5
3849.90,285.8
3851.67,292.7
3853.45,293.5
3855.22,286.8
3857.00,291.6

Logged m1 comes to 1.27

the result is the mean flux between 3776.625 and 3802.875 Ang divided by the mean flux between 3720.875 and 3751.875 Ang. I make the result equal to 1.3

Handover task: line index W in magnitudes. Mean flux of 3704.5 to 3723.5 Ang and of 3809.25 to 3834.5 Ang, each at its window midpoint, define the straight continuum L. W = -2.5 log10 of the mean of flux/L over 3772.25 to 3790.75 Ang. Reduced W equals -0.11 mag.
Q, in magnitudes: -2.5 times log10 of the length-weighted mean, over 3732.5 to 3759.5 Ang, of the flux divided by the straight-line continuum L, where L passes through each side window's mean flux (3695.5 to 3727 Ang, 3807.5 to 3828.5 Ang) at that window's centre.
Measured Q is 0.10 mag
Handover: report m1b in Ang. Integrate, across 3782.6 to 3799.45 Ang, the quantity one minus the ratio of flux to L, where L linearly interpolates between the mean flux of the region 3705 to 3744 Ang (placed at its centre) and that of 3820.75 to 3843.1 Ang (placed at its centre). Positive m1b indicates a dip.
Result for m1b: -2.1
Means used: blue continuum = 173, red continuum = 204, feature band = 216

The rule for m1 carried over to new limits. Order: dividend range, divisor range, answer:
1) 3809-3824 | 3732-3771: 1.53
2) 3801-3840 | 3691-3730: 1.41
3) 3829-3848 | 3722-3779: 1.07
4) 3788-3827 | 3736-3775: 1.27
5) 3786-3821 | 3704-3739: 1.45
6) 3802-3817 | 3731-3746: 1.47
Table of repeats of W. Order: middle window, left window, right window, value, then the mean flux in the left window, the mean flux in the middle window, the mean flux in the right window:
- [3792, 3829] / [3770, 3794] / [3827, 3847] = -0.13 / 228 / 238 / 198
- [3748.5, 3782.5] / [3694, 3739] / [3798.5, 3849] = -0.01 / 164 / 198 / 233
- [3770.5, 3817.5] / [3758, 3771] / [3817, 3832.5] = -0.03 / 196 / 229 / 251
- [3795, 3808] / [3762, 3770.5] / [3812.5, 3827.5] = 0.27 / 185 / 191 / 274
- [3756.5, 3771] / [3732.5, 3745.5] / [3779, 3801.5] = 0.00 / 181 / 199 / 219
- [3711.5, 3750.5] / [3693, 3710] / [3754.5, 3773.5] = 0.04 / 166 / 172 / 194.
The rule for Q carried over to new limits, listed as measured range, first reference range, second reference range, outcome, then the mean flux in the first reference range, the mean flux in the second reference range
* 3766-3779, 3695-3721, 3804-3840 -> 0.156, 165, 236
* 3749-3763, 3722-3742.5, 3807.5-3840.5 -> -0.040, 175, 234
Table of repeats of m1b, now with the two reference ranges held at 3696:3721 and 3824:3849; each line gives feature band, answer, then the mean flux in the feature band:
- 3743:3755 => 0.44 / 173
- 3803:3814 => -3.47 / 265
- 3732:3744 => -0.03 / 177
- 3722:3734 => 0.04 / 172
